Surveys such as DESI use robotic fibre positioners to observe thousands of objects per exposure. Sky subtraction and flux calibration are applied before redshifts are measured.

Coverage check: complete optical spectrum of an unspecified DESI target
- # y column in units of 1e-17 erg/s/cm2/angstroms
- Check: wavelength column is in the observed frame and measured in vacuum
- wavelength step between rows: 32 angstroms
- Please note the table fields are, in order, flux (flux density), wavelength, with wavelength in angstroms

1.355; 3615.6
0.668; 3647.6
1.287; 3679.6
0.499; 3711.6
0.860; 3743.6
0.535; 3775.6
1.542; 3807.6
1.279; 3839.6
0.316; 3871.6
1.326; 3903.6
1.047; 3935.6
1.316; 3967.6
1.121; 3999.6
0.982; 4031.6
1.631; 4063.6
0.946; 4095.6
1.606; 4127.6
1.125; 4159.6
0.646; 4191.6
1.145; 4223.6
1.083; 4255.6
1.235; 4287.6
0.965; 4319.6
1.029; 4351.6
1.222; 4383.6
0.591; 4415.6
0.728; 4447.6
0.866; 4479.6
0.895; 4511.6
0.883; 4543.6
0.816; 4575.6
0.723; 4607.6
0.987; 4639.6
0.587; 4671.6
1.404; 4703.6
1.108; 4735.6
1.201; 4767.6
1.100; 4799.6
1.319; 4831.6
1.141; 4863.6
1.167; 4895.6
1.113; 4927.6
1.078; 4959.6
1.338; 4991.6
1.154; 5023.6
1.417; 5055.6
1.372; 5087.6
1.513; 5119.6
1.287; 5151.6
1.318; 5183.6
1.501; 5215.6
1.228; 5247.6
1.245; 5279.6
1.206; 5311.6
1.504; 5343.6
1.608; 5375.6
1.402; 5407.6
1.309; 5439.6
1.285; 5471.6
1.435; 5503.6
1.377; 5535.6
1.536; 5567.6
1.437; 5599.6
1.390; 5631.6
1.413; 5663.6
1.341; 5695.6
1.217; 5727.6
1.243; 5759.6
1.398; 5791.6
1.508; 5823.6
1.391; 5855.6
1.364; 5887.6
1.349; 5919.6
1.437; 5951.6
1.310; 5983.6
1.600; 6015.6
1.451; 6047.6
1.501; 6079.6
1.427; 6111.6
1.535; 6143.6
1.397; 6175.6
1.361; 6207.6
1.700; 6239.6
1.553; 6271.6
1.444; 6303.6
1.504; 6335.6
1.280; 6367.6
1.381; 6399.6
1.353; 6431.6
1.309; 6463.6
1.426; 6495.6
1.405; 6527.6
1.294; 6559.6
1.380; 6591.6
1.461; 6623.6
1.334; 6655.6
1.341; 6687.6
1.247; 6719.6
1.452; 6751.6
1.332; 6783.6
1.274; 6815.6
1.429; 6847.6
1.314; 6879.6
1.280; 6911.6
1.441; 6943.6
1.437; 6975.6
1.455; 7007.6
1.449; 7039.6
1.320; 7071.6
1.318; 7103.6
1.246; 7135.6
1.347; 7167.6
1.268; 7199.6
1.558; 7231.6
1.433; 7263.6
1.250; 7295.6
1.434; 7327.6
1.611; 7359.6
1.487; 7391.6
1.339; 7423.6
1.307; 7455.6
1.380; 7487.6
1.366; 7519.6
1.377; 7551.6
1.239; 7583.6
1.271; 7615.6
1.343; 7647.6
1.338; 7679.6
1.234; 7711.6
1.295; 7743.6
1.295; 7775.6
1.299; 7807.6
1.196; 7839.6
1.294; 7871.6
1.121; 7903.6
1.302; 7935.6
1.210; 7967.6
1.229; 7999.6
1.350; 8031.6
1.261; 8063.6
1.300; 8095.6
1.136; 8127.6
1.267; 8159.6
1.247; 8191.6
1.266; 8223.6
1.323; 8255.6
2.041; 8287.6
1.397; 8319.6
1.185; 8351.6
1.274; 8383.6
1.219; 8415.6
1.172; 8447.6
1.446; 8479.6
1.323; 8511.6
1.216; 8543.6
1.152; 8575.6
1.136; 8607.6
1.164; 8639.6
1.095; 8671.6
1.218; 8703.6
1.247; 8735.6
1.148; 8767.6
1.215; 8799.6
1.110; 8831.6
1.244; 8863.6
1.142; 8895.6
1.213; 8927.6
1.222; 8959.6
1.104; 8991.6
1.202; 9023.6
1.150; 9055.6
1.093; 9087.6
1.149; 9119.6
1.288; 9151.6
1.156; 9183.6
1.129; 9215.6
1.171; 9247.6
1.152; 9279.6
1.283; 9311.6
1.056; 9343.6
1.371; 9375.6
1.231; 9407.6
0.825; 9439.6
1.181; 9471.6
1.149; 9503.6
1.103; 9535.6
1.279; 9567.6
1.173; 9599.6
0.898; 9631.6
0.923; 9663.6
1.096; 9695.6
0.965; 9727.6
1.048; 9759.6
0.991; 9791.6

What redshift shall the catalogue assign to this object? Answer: 0.263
